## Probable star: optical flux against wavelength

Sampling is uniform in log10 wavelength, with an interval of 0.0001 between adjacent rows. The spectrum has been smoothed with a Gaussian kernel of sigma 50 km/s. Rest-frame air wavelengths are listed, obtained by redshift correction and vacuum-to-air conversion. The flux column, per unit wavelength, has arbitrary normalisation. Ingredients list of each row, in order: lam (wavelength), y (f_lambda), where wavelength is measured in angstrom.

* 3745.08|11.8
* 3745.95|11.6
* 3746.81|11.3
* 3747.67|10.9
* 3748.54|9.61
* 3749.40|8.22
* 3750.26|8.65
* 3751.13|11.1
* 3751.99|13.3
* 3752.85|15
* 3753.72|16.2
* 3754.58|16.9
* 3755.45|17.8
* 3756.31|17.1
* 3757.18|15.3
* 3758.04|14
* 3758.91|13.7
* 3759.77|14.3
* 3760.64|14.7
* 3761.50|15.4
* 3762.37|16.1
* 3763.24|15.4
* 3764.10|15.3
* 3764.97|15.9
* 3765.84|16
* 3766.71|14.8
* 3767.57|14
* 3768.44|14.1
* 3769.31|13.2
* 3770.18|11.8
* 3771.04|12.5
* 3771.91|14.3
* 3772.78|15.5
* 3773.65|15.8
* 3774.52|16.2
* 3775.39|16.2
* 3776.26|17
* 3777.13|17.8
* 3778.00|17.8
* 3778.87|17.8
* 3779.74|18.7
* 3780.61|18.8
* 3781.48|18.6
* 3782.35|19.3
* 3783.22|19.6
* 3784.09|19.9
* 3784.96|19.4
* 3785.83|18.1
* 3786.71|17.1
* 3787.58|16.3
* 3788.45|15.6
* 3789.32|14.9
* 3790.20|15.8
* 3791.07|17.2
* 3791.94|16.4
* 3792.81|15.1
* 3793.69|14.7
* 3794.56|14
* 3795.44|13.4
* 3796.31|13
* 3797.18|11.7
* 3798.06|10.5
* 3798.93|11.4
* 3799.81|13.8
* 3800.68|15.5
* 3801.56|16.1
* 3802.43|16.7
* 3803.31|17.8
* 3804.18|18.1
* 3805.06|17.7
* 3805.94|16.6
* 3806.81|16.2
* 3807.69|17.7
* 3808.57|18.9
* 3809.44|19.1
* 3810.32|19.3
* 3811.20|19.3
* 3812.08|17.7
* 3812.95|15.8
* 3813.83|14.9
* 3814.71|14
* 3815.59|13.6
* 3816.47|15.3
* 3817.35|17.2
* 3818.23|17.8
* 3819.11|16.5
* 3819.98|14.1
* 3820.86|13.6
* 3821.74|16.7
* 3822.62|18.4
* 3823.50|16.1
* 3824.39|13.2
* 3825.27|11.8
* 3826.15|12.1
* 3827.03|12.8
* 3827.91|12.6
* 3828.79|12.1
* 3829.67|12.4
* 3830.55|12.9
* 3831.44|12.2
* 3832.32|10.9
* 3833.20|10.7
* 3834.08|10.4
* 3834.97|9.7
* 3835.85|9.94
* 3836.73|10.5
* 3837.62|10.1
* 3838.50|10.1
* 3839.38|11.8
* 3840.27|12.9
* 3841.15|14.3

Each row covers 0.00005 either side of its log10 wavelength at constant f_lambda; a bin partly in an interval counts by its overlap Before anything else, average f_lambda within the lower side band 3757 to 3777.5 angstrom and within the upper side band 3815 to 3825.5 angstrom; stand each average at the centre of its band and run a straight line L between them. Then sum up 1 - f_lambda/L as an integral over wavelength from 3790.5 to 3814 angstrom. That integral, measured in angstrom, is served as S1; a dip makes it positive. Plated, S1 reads -0.97 angstrom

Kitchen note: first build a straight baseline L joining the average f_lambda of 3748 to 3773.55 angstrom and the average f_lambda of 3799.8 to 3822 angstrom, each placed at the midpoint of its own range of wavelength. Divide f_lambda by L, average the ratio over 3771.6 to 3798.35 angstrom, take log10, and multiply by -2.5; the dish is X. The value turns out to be -0.074 mag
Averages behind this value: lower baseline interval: 14.2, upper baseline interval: 16.6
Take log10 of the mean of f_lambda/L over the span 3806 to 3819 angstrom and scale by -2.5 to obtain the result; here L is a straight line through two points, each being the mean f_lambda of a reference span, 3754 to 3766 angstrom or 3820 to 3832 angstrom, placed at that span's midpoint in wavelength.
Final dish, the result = -0.20 mag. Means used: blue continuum 15.6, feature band 16.9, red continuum 13.6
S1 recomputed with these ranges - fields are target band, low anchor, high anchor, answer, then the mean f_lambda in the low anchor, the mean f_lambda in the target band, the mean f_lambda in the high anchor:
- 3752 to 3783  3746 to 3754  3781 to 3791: -3.0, 11.5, 15.8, 17.7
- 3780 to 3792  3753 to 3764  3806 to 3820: -1.1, 15.6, 17.7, 16.8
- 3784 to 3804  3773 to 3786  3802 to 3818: 2.5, 18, 15.4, 17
